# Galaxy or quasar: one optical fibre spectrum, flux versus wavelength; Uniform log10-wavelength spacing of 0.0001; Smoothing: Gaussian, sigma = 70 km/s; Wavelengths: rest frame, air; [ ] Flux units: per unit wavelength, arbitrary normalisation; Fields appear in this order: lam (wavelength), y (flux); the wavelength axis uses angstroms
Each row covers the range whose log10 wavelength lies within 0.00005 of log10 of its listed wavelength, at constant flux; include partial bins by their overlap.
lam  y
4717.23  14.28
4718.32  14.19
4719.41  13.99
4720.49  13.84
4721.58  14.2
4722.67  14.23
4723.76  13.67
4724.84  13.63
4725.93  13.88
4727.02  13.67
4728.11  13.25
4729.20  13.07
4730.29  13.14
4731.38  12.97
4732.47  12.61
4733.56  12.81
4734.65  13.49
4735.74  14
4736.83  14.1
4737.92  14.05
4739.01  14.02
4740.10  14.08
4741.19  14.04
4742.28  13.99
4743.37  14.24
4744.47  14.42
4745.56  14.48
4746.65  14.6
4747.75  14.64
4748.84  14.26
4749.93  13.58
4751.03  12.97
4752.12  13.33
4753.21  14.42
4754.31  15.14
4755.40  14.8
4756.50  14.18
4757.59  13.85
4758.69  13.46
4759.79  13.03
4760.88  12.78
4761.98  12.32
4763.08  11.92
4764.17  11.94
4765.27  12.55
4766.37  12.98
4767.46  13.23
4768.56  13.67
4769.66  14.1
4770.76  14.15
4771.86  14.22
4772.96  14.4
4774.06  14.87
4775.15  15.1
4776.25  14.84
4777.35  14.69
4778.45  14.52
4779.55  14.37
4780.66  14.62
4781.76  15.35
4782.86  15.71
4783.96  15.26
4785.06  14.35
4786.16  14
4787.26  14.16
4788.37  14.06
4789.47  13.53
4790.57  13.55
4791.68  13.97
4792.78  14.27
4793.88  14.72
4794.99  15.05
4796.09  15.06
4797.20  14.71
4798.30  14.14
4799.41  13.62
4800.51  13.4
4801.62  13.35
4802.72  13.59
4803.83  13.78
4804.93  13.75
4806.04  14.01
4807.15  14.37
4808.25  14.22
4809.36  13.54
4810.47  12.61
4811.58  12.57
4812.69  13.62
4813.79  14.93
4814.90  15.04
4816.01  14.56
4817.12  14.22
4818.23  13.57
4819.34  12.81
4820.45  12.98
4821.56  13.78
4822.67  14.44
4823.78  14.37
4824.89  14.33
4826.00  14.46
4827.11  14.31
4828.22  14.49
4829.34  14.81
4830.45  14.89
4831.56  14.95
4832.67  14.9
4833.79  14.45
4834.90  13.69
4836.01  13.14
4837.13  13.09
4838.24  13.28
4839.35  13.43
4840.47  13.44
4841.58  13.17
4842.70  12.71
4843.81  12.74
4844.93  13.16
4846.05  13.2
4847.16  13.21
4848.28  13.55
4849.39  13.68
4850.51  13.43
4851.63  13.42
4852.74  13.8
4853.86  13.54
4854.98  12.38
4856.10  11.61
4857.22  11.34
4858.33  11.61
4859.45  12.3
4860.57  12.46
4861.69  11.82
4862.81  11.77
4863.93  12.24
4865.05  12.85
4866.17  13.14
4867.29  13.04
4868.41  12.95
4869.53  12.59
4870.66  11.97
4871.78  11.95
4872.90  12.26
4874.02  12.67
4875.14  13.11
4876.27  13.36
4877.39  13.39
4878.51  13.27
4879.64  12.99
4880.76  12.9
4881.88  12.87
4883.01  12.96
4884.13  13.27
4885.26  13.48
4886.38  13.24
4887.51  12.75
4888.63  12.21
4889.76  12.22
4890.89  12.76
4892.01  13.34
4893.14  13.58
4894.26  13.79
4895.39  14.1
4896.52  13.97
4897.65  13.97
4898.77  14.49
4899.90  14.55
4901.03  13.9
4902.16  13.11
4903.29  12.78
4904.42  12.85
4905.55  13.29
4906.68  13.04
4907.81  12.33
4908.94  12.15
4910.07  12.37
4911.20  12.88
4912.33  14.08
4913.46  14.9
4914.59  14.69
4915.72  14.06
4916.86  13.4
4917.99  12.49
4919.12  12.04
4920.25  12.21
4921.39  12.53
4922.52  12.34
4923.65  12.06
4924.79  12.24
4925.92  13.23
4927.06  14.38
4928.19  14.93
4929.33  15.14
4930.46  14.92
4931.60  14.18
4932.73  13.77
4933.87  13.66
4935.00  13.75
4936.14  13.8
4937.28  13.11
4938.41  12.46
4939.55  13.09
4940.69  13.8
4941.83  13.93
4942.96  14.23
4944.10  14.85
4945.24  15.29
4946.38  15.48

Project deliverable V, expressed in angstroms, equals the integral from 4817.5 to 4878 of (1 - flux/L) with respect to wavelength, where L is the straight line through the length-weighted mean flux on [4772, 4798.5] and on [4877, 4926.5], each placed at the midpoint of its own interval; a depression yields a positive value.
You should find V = 2.6 angstroms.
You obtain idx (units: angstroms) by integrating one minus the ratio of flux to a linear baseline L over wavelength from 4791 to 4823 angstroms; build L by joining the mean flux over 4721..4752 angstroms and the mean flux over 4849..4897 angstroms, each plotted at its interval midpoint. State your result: -1.6 angstroms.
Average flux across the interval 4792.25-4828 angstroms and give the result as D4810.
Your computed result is 14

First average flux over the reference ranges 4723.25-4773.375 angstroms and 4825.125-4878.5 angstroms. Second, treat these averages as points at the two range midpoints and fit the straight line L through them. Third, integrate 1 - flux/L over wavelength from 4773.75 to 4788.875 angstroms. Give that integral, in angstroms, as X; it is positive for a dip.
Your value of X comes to -1.4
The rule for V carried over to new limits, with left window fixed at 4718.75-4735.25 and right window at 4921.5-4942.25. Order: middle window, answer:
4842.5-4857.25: 0.54 angstroms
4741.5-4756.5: -0.79 angstroms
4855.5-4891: 2.49 angstroms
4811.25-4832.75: -1.06 angstroms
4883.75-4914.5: 0.52 angstroms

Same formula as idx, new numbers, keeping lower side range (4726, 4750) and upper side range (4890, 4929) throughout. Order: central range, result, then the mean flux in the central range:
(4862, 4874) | 0.9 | 12.5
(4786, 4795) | -0.3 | 14.1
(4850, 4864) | 1.1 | 12.4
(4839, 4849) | 0.2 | 13.2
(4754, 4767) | 0.5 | 13.2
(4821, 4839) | -0.9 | 14.2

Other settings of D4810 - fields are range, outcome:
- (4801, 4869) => 13.5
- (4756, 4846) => 13.9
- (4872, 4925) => 13.1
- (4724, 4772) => 13.6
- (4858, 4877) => 12.5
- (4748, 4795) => 14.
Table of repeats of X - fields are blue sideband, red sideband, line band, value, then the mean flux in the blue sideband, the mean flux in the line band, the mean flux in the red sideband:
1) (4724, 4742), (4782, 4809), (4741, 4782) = -0.2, 13.6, 13.9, 14.2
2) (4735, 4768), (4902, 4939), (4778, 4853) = -2.3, 13.7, 14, 13.3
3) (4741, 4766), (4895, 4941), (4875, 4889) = 0.4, 13.7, 13.1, 13.4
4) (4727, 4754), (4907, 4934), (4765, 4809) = -1.7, 13.8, 14.2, 13.4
